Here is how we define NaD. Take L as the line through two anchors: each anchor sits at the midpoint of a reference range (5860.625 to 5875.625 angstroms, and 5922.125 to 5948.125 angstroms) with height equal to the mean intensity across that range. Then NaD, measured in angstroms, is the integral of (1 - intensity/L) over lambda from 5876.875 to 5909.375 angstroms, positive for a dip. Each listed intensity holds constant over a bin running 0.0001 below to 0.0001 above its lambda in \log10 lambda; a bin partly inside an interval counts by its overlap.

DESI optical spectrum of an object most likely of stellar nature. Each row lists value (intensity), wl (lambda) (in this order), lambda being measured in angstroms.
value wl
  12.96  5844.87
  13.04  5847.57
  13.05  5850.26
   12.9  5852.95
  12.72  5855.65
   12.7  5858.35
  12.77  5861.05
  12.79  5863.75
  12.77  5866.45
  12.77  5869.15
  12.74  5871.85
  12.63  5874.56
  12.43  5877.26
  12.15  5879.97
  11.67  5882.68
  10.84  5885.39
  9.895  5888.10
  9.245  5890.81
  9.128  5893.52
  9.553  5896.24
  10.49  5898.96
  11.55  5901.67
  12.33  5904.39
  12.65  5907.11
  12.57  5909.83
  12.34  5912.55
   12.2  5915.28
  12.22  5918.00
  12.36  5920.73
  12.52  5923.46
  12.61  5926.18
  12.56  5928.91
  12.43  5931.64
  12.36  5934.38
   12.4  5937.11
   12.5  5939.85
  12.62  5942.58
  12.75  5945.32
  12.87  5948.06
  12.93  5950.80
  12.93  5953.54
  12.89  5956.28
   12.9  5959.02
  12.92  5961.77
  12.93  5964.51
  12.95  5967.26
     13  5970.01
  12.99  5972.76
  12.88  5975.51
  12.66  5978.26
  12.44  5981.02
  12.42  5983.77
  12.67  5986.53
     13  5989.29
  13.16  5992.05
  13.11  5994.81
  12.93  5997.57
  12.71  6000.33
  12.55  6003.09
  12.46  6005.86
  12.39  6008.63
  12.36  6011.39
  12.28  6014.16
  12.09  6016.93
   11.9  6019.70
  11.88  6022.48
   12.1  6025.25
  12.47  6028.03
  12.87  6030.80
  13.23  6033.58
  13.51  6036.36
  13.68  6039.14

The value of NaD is 4.3 angstroms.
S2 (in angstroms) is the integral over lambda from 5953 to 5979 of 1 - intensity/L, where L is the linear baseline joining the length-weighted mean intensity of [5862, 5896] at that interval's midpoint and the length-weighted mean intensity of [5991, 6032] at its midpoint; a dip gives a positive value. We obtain -1.6 angstroms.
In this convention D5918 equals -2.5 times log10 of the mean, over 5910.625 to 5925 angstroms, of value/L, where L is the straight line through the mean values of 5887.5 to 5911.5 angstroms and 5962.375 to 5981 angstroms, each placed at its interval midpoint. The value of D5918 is -0.09 mag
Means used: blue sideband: 10.9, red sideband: 12.9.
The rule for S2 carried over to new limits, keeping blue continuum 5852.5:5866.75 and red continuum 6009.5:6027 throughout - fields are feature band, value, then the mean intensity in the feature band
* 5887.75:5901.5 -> 3.1 angstroms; 9.81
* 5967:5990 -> -0.9 angstroms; 12.8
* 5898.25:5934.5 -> 0.8 angstroms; 12.3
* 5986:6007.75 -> -1.1 angstroms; 12.8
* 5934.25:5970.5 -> -1.2 angstroms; 12.8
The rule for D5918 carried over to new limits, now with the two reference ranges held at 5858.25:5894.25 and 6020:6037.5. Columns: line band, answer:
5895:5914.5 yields 0.024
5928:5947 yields -0.036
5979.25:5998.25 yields -0.036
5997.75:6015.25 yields -0.001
